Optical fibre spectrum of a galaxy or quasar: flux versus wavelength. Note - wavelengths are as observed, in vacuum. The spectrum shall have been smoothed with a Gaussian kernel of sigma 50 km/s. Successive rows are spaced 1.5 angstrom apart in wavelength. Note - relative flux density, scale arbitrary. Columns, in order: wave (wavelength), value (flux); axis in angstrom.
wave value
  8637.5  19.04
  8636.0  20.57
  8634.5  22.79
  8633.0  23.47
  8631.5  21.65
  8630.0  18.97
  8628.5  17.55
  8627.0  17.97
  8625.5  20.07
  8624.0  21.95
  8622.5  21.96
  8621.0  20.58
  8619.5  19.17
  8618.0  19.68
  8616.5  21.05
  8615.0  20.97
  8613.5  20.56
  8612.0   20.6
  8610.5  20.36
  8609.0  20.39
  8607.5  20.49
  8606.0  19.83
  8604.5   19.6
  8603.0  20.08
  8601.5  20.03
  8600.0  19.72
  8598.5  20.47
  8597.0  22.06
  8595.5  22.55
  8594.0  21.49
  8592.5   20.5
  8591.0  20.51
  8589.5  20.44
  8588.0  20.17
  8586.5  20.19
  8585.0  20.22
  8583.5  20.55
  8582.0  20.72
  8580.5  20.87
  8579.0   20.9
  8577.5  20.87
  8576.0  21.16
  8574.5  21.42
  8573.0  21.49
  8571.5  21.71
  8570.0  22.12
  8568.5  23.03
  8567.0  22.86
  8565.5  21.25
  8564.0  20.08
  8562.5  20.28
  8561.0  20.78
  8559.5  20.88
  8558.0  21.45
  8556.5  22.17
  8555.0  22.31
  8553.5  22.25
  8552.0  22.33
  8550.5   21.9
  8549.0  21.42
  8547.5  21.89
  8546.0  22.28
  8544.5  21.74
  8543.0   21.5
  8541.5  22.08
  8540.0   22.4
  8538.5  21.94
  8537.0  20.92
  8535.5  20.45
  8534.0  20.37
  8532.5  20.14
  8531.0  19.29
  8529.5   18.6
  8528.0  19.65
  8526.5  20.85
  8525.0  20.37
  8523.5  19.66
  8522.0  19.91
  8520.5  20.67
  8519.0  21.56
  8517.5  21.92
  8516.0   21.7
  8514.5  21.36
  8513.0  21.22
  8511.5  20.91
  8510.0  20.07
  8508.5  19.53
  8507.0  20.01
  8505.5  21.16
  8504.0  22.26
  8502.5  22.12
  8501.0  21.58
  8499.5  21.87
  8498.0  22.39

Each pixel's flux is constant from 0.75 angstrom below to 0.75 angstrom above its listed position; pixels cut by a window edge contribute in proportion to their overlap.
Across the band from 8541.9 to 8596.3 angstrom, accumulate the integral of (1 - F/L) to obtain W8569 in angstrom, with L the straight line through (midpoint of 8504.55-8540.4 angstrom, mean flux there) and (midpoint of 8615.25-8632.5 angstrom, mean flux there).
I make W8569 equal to -2.6 angstrom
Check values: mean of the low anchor 20.6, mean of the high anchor 20.1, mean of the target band 21.3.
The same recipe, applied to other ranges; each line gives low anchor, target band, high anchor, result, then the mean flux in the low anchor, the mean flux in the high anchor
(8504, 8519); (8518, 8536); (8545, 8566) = 0.9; 21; 21.5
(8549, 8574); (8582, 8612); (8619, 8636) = 0.8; 21.7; 20.6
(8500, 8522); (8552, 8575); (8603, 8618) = -1.0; 21.1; 20.4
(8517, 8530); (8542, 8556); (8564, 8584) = -0.7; 20.4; 21.4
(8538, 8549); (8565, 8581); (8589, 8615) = -0.3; 21.9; 20.6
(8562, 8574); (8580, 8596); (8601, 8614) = 0.1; 21.6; 20.2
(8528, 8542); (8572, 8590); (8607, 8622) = -0.2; 20.6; 20.4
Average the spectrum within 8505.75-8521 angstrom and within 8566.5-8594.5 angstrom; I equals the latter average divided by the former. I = 1.01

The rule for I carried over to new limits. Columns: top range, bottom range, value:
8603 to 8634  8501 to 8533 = 0.99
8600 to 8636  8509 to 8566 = 0.97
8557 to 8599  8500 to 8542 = 1.01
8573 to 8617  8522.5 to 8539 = 1.02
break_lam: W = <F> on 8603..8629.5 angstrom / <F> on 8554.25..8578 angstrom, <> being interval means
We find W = 0.94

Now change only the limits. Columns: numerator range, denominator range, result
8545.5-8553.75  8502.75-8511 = 1.06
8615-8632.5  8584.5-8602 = 0.97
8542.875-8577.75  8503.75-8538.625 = 1.05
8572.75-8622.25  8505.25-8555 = 0.98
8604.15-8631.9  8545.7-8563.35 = 0.93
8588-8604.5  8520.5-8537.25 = 1.03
